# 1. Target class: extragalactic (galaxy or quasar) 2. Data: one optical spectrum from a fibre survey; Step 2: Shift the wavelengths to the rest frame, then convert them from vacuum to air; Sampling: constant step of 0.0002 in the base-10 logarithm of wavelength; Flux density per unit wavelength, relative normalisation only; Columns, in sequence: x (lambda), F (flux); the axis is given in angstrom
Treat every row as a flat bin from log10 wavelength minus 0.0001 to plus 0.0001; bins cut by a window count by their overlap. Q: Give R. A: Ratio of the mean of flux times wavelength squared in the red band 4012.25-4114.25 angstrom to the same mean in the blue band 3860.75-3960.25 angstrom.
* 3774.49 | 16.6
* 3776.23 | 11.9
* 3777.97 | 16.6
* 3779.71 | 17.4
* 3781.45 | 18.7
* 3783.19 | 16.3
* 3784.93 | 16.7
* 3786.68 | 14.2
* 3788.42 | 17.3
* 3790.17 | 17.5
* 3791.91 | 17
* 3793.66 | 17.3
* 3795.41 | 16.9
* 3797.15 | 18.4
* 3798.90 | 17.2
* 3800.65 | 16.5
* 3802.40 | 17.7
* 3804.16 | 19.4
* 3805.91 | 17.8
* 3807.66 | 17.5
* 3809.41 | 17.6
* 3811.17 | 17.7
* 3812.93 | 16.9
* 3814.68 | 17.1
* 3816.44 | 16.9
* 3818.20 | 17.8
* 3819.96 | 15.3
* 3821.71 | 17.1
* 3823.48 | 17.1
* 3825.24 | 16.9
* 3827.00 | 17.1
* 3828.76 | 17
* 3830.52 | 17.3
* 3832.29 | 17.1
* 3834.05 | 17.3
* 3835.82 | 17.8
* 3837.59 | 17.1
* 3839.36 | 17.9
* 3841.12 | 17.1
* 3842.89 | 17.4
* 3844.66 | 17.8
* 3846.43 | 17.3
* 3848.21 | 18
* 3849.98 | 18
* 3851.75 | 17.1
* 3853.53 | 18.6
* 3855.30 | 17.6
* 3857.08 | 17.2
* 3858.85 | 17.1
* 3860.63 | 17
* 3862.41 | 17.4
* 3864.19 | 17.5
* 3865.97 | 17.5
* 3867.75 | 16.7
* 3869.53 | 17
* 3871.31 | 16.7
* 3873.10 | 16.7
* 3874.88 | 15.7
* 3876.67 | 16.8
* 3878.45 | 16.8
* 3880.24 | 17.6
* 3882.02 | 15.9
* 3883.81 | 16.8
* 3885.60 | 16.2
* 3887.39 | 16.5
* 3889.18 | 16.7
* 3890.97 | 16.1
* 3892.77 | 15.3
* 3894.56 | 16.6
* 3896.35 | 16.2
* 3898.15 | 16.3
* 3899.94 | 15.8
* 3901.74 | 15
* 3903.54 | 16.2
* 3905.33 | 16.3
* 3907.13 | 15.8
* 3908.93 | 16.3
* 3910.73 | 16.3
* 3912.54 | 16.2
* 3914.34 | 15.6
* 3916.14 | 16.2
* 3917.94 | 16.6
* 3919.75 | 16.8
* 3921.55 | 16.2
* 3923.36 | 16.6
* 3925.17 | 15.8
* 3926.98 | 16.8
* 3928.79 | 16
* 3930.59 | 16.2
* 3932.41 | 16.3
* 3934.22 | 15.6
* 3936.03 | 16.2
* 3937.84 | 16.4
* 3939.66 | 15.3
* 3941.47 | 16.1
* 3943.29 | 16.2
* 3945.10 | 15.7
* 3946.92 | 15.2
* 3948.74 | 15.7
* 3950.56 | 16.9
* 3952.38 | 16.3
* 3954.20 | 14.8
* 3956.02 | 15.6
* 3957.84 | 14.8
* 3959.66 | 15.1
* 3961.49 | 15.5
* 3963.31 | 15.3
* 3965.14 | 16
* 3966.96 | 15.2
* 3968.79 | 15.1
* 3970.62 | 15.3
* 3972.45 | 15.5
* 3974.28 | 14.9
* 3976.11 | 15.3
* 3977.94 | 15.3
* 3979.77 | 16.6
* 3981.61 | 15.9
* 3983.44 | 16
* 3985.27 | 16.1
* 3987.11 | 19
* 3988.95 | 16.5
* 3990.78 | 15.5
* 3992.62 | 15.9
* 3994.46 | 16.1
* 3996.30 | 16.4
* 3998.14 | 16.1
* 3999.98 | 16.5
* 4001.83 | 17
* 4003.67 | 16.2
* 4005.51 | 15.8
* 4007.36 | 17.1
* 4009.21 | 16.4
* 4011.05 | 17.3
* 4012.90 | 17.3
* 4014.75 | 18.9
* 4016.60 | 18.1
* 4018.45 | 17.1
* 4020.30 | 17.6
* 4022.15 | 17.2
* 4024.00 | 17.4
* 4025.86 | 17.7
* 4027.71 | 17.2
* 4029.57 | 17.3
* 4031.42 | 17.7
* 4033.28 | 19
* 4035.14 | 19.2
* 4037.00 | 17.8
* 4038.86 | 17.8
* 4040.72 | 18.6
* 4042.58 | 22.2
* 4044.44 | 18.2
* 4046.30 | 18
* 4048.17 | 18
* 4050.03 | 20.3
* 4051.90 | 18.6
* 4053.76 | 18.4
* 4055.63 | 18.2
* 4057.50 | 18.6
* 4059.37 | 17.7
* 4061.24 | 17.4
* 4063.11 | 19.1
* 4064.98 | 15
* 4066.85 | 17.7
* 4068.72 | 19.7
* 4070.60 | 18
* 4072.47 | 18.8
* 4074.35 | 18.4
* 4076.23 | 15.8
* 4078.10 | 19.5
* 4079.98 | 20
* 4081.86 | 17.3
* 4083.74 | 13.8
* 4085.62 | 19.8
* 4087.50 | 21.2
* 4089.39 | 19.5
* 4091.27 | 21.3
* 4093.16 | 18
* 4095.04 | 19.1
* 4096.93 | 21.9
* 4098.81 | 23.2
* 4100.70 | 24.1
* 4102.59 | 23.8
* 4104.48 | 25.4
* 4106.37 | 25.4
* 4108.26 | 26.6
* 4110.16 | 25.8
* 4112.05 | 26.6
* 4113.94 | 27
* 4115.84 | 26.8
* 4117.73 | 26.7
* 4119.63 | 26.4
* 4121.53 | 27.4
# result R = 1.30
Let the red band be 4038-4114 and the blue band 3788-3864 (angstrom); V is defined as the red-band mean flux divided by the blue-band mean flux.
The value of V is 1.15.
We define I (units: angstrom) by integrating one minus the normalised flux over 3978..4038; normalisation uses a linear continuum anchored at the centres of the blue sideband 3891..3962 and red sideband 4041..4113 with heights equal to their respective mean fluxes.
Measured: 3.72 angstrom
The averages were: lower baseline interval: 16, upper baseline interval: 20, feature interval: 17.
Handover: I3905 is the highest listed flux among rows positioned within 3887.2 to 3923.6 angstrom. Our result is 16.8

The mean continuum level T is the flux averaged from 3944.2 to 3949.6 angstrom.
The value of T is 15.5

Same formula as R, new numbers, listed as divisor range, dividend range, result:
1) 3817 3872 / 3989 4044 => 1.10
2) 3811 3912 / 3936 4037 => 1.04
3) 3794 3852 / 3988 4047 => 1.11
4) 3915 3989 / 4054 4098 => 1.24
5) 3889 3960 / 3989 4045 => 1.14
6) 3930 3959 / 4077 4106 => 1.40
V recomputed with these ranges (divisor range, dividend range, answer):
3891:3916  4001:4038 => 1.09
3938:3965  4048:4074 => 1.17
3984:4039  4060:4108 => 1.16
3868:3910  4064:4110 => 1.24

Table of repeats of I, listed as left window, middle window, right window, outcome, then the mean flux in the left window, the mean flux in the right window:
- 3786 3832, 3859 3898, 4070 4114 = 3.2 angstrom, 17.2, 21.2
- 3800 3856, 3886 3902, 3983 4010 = 0.9 angstrom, 17.4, 16.4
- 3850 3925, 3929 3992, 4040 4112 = 7.2 angstrom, 16.6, 19.9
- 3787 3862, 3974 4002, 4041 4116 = 4.4 angstrom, 17.4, 20.3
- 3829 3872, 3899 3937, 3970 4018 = 1.8 angstrom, 17.4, 16.4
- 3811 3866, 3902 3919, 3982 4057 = 1.2 angstrom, 17.3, 17.5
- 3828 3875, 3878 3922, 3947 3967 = 0.7 angstrom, 17.3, 15.6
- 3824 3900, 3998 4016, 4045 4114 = 2.0 angstrom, 17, 20.1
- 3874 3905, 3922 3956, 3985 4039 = 1.3 angstrom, 16.3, 17.2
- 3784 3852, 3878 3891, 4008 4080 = 0.7 angstrom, 17.3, 18.1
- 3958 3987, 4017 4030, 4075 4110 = 0.4 angstrom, 15.6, 21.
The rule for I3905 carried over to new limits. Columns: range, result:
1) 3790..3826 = 19.4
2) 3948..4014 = 19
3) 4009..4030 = 18.9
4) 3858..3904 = 17.6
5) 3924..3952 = 16.9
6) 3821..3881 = 18.6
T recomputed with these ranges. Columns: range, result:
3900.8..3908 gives 15.8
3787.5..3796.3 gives 17.2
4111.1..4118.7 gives 26.8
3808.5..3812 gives 17.6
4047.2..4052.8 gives 18.9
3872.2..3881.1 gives 16.7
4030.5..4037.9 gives 18.4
